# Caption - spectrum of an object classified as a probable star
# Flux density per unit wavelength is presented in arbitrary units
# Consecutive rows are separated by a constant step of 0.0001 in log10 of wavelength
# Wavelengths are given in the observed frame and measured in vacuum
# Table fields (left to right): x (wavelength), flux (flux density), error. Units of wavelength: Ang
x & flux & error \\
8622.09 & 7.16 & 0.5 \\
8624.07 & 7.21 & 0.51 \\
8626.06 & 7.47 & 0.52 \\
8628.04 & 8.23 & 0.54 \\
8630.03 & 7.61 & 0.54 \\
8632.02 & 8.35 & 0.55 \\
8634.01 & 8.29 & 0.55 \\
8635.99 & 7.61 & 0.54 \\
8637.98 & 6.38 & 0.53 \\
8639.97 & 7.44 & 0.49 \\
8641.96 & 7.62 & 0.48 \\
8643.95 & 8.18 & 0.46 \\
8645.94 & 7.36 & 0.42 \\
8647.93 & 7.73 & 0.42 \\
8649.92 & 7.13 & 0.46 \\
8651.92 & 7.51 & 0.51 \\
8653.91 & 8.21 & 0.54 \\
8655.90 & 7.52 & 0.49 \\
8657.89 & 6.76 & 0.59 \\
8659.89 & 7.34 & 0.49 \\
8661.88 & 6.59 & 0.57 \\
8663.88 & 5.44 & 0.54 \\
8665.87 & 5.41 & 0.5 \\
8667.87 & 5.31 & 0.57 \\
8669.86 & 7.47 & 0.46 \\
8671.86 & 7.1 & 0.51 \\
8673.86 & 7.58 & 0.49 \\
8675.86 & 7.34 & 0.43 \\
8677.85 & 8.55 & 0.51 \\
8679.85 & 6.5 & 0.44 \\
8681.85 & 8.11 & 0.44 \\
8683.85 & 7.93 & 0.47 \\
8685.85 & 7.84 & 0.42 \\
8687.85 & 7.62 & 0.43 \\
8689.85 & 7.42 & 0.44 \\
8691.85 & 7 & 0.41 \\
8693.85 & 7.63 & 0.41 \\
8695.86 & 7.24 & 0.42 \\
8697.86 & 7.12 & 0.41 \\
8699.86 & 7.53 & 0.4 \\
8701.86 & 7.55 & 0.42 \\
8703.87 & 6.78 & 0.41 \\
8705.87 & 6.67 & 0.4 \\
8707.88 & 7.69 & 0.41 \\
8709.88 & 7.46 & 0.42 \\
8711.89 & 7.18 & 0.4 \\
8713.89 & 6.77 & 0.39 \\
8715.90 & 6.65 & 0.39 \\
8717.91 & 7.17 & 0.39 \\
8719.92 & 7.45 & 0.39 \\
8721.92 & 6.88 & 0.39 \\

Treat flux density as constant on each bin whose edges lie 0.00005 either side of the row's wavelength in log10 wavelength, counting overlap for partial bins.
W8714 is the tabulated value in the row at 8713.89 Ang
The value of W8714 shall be 6.77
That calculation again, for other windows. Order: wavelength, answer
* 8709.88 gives 7.46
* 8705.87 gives 6.67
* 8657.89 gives 6.76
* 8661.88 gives 6.59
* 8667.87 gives 5.31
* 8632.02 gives 8.35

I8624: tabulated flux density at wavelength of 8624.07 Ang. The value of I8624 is 7.21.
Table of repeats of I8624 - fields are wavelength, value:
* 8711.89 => 7.18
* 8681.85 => 8.11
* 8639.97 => 7.44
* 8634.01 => 8.29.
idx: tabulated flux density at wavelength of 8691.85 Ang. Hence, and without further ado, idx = 7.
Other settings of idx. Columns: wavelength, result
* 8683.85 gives 7.93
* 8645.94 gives 7.36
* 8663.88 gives 5.44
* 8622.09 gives 7.16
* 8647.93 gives 7.73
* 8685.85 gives 7.84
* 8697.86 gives 7.12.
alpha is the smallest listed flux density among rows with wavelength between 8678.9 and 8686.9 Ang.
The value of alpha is 6.5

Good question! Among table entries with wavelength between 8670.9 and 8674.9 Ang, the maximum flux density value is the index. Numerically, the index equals 7.58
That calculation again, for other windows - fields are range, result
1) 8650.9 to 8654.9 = 8.21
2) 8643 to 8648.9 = 8.18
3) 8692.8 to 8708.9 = 7.69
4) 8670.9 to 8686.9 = 8.55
